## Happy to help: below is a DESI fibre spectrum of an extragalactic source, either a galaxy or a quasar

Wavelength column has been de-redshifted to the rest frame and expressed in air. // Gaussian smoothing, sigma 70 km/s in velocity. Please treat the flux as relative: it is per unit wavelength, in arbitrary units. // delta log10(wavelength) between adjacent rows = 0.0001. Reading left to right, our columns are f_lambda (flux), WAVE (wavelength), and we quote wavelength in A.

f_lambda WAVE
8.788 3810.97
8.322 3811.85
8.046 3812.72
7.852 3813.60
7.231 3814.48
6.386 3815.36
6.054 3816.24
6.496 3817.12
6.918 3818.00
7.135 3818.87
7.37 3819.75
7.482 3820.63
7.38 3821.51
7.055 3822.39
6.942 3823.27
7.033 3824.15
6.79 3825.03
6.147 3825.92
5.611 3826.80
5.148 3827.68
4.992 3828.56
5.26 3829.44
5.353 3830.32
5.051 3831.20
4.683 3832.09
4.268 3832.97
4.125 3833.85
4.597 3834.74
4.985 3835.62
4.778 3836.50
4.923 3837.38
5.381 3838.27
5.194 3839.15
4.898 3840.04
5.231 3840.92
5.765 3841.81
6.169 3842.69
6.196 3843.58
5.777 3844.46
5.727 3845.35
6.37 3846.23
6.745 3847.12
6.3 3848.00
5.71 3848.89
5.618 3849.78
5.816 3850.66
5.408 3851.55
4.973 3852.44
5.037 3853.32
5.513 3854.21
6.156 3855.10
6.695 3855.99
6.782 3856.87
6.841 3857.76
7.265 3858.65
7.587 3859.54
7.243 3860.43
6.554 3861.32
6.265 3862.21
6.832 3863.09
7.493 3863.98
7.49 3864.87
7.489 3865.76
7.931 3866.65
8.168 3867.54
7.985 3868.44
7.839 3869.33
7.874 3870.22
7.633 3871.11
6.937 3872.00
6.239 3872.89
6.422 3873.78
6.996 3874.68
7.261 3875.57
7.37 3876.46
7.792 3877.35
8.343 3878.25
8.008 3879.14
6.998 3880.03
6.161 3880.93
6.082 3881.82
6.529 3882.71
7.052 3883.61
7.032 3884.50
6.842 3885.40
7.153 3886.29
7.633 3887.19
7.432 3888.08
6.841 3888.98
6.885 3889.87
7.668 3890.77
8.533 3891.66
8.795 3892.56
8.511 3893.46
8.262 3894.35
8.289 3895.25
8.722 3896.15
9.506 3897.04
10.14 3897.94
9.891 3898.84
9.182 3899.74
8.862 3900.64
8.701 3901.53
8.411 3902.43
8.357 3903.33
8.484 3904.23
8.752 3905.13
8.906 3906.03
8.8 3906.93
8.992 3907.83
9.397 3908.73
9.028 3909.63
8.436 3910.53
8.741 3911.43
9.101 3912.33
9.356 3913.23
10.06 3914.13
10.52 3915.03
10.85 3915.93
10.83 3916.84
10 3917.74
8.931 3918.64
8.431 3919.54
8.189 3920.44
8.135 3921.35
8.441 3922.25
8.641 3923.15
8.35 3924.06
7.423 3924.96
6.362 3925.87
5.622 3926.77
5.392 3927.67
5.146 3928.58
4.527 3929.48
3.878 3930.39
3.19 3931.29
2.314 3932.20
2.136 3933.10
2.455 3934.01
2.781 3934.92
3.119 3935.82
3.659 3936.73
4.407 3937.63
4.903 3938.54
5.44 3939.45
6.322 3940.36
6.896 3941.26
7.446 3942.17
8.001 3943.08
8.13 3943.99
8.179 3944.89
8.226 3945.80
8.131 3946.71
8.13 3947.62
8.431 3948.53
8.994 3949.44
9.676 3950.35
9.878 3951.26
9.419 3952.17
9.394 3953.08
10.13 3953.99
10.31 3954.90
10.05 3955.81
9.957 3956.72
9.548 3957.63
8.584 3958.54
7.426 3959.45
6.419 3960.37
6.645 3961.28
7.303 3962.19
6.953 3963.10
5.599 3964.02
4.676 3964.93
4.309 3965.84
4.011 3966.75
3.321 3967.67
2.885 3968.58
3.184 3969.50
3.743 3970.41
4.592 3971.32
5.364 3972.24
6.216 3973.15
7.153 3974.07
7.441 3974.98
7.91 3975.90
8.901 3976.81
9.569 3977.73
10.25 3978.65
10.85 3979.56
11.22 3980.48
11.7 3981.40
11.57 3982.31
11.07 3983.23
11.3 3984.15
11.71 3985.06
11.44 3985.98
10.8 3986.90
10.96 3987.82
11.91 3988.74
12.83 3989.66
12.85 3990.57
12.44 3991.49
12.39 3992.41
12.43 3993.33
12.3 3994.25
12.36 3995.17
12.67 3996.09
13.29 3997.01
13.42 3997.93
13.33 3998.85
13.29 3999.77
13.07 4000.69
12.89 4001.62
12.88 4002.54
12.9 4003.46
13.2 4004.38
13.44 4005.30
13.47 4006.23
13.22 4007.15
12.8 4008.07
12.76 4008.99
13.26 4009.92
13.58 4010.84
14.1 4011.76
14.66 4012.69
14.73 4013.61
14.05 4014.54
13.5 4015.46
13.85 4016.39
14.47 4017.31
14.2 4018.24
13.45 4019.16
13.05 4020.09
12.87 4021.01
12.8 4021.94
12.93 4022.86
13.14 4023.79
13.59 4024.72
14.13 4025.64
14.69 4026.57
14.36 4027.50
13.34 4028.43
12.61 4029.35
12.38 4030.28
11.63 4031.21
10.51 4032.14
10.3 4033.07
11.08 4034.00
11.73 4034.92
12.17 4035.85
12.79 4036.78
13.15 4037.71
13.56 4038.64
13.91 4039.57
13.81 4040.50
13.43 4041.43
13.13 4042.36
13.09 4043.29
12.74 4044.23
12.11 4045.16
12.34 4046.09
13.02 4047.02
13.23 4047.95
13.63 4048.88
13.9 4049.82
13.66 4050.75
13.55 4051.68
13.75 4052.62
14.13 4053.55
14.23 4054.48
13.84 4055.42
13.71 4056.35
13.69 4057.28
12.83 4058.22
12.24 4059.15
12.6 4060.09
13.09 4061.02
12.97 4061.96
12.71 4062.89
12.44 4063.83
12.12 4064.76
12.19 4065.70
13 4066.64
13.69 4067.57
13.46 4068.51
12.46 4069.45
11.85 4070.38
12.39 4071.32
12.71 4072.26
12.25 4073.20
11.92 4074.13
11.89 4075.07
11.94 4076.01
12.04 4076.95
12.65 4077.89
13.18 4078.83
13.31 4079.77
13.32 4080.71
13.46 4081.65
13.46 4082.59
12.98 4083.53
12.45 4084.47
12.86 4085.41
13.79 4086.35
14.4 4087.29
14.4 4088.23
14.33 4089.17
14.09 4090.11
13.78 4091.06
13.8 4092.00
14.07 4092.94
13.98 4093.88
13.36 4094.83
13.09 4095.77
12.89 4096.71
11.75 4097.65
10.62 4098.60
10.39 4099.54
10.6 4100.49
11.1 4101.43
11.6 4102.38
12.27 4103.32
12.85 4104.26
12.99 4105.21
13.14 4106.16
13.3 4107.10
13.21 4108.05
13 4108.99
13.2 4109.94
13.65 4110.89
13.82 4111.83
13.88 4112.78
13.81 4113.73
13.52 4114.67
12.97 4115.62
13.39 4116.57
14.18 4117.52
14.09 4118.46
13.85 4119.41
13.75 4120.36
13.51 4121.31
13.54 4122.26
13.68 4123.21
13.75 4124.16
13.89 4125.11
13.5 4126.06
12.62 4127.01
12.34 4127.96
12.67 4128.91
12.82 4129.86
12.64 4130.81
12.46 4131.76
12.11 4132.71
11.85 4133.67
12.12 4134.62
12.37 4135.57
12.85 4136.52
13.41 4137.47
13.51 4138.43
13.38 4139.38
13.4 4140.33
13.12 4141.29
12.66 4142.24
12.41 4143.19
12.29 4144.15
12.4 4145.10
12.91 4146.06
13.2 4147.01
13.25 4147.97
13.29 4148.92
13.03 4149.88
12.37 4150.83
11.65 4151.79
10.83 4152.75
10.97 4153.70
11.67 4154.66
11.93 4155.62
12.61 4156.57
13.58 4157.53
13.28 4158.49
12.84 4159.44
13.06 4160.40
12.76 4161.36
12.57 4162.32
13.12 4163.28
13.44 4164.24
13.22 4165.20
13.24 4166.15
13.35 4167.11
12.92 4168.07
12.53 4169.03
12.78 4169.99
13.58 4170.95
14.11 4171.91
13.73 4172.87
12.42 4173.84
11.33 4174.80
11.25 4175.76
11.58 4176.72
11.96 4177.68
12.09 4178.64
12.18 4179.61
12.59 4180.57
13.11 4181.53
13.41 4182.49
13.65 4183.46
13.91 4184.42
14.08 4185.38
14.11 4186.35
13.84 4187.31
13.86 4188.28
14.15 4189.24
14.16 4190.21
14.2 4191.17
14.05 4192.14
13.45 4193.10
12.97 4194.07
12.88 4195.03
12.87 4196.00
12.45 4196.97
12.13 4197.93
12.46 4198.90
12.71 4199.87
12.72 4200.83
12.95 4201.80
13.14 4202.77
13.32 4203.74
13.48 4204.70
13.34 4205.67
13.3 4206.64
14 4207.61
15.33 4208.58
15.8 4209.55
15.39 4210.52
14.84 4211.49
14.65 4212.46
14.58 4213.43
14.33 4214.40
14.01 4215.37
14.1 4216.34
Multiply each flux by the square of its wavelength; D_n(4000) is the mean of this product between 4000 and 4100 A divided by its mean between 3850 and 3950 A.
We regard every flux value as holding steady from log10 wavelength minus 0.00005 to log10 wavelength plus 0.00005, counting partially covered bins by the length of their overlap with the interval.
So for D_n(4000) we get 1.92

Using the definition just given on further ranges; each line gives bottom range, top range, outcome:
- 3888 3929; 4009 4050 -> 1.64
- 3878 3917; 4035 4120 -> 1.69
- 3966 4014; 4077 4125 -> 1.29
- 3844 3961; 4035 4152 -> 1.92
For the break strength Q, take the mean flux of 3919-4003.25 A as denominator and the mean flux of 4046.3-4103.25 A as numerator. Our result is 1.57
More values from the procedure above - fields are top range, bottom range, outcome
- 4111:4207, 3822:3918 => 1.81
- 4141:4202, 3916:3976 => 1.92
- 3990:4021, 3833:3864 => 2.26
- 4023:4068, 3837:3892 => 1.94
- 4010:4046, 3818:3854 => 2.29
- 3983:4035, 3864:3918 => 1.57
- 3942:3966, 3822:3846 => 1.49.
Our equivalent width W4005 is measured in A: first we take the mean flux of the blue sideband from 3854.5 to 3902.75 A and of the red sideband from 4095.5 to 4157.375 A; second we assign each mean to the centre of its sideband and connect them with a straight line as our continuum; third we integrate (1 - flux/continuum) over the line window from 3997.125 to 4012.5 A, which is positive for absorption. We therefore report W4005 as -4.6 A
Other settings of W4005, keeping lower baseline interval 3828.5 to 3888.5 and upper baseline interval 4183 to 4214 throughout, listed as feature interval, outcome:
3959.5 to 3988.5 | 3.84 A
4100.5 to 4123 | -2.56 A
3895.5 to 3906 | -2.44 A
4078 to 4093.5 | -3.16 A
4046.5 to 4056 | -2.84 A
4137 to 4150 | -0.51 A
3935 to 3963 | 2.22 A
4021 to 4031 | -3.33 A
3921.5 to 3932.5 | 2.74 A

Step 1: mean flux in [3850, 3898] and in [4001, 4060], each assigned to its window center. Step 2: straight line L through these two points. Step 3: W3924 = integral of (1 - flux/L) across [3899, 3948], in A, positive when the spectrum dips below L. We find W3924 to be 9.0 A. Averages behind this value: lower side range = 7.22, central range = 7.33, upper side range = 13.2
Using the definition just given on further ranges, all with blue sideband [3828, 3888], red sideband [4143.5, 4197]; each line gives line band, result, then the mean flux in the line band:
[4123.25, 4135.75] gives -0.7 A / 12.7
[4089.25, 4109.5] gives -2.3 A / 12.7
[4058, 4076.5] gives -3.1 A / 12.5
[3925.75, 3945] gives 7.4 A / 4.94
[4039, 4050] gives -3.1 A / 13.2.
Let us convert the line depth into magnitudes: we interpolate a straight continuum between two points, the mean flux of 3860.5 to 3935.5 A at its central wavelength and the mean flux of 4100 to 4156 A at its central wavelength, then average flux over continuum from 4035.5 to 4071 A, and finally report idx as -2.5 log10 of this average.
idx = -0.18 mag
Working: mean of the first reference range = 7.58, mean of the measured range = 13.1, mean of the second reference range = 12.9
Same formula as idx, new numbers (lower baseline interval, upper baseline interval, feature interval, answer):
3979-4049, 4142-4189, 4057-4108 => 0.001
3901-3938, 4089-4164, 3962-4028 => -0.179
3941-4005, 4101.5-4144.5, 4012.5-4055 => -0.211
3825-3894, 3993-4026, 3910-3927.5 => 0.054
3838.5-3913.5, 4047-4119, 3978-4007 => -0.161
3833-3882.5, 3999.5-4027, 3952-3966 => 0.349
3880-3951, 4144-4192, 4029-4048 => -0.226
